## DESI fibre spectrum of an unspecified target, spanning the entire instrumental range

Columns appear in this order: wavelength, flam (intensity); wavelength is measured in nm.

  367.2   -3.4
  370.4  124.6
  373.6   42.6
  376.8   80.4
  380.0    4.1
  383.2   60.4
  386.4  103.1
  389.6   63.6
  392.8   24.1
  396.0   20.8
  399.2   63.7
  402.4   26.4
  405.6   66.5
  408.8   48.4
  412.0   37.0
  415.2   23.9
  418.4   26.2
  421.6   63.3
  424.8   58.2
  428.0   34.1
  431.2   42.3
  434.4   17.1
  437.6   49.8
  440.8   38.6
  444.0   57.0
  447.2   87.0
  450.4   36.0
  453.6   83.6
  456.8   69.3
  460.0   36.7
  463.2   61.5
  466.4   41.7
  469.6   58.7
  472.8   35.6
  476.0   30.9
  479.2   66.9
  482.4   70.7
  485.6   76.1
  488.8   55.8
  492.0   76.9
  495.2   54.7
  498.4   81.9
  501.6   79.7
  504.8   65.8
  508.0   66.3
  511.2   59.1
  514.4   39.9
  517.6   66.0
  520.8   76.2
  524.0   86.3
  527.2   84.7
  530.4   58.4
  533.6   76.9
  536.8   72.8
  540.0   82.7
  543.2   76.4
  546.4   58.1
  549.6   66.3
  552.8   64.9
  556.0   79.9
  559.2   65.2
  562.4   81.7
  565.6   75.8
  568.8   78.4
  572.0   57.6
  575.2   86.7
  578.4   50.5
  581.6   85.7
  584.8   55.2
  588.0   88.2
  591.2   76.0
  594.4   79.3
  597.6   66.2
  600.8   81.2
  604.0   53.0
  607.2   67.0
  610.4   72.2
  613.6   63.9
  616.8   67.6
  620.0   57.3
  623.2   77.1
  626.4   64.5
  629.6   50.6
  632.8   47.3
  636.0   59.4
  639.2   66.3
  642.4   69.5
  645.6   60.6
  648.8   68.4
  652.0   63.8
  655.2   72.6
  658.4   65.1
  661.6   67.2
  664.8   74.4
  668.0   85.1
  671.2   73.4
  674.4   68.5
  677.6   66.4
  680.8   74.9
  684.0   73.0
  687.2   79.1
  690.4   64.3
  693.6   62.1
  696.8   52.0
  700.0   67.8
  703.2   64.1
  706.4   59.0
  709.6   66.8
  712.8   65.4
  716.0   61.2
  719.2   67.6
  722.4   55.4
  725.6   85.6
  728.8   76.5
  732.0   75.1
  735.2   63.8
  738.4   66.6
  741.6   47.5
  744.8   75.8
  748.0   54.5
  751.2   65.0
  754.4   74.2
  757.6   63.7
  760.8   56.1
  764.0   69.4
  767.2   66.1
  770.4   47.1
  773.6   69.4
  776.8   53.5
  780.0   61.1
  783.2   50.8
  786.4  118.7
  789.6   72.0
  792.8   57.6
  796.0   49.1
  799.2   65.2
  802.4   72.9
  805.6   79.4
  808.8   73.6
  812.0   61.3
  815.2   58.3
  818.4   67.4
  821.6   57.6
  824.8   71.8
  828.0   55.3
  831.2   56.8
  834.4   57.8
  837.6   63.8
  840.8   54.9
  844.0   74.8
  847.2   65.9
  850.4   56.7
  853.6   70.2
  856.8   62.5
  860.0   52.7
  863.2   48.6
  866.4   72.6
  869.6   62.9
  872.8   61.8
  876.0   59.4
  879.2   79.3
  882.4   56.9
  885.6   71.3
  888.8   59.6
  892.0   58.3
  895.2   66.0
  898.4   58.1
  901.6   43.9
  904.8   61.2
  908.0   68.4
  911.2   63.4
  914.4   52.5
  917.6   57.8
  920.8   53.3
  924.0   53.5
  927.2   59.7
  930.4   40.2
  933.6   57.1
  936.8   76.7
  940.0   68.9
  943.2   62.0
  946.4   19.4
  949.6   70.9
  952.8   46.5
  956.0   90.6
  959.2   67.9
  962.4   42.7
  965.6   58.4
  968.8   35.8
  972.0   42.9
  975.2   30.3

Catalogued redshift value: 0.199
